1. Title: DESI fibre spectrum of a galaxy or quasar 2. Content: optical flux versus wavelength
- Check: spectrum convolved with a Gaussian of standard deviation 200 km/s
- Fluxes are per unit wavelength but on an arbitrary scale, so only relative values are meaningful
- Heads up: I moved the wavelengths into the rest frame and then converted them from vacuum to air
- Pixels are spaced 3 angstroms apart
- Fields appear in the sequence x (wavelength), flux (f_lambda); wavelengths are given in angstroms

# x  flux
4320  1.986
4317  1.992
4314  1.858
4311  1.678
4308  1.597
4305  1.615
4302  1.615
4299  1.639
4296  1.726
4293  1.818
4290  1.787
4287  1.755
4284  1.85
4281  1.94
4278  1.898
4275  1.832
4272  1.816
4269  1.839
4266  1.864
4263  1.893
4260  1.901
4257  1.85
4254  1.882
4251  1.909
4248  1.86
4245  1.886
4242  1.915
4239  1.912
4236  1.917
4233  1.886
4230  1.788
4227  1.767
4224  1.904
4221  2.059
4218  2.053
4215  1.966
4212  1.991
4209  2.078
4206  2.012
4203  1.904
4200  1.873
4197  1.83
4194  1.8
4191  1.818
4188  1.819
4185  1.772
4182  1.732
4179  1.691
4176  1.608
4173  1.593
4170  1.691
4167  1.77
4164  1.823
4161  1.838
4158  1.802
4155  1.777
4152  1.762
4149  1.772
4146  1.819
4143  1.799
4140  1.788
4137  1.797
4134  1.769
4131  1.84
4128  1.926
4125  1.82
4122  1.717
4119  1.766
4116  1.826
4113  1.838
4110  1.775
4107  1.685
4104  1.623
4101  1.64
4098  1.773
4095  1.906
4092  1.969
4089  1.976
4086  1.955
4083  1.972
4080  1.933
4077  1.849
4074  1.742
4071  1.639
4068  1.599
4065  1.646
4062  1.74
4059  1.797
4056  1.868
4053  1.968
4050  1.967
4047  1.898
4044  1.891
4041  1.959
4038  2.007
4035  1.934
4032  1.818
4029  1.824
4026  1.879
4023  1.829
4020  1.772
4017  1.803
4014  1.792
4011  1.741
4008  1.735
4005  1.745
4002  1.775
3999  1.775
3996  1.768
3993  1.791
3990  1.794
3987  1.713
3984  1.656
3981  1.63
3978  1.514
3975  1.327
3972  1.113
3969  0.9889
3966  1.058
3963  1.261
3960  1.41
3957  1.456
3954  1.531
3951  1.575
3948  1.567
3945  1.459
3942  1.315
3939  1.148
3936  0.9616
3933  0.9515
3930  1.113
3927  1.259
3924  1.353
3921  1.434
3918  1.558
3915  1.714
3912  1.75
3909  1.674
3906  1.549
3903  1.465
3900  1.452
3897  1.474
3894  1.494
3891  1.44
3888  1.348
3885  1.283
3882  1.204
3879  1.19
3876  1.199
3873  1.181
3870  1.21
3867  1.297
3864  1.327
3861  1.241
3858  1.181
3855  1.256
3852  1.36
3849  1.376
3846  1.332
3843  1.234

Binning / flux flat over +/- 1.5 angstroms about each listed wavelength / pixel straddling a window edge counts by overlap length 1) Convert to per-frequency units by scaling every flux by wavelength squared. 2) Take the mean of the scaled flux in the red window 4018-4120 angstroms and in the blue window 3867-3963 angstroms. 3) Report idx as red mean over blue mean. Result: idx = 1.44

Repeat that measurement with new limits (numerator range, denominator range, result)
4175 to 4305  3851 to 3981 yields 1.61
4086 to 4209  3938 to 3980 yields 1.47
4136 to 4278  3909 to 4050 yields 1.30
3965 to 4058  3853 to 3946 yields 1.37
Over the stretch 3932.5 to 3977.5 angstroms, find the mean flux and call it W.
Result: 1.29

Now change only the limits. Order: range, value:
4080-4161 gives 1.81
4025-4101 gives 1.86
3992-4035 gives 1.79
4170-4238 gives 1.85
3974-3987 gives 1.56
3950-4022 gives 1.57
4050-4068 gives 1.8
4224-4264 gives 1.88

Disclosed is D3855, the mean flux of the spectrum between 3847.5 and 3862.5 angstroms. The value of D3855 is 1.28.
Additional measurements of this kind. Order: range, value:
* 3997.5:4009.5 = 1.76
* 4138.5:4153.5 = 1.79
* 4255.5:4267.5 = 1.88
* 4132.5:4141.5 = 1.78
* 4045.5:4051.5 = 1.93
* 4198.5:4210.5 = 1.97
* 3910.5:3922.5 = 1.61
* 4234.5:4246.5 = 1.91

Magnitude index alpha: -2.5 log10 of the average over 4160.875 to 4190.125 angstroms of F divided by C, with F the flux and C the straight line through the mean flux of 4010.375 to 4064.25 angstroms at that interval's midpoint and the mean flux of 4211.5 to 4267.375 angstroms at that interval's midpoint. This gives 0.10 mag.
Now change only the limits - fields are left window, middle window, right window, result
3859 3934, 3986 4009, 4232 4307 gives -0.18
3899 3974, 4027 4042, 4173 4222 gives -0.22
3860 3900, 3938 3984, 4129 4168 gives 0.07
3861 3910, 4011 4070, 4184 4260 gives -0.15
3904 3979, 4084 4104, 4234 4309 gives -0.18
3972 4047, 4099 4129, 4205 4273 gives 0.04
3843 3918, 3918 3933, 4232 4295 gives 0.12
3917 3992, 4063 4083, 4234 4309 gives -0.14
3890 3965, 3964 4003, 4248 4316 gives -0.04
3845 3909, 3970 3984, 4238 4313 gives 0.03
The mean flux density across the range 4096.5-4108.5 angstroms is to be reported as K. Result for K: 1.68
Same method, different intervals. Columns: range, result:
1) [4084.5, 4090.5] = 1.97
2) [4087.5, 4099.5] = 1.91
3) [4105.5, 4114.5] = 1.77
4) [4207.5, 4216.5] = 2.01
